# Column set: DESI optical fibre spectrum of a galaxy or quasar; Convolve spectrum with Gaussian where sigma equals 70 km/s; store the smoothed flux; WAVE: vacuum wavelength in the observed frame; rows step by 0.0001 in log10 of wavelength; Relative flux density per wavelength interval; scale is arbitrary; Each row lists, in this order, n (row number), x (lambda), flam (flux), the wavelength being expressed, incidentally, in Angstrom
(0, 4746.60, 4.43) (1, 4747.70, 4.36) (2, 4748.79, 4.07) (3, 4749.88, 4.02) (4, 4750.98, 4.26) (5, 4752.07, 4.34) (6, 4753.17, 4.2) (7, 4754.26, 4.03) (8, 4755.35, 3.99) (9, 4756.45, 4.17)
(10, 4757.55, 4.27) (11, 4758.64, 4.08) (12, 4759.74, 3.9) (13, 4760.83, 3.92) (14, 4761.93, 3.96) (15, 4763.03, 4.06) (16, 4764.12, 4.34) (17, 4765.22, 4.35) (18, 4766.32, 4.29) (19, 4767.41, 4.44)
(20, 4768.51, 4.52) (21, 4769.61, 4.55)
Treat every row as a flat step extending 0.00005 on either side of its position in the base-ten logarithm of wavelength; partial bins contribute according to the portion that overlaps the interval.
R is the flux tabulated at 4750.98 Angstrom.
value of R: 4.26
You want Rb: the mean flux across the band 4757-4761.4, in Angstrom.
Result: 4.04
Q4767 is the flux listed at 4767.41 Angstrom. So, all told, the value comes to 4.44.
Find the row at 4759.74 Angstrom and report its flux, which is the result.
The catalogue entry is 3.9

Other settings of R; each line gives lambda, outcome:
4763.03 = 4.06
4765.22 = 4.35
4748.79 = 4.07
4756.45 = 4.17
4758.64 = 4.08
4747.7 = 4.36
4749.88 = 4.02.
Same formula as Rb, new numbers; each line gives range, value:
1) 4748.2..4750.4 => 4.06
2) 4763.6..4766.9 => 4.33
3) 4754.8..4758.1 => 4.14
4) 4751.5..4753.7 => 4.27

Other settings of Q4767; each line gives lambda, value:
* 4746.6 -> 4.43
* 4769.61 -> 4.55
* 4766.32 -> 4.29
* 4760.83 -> 3.92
